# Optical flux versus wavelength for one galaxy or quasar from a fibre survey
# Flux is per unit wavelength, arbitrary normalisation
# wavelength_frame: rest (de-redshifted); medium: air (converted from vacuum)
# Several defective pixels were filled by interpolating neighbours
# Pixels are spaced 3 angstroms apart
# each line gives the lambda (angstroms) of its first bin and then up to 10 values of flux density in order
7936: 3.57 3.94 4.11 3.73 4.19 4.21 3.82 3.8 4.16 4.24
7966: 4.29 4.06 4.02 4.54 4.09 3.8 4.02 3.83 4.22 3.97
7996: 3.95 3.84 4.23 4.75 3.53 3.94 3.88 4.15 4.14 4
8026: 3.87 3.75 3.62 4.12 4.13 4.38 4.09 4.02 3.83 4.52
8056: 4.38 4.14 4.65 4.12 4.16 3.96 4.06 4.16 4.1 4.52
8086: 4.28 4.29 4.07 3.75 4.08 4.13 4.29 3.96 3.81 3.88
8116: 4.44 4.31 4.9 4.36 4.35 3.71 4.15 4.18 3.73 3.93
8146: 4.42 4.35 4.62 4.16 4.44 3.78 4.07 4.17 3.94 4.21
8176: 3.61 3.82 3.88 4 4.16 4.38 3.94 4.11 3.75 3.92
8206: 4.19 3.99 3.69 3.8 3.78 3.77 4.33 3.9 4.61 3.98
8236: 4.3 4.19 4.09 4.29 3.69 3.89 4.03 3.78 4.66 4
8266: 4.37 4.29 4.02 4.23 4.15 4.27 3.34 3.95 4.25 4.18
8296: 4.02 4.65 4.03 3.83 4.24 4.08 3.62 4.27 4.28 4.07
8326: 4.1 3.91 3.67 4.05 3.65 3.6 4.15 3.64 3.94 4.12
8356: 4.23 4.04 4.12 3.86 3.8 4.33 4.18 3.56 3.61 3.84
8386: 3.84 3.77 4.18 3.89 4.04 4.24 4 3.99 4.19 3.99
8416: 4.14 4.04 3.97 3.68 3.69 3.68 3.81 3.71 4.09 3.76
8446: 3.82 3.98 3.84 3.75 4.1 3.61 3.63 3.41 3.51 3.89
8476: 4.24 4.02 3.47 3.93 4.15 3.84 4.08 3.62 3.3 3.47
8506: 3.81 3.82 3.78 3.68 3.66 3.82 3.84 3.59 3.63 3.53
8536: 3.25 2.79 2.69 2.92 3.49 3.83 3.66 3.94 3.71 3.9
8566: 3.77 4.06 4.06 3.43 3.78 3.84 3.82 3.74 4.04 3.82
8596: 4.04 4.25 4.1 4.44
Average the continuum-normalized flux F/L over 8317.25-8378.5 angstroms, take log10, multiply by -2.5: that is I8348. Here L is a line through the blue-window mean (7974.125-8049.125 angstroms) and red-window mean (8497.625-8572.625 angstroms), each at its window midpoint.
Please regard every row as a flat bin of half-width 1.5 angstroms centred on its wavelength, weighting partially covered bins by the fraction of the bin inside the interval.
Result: -0.06 mag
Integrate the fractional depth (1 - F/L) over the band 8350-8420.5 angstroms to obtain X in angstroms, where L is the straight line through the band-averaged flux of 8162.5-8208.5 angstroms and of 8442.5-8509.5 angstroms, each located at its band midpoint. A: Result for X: -2.6 angstroms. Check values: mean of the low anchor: 4.01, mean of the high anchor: 3.78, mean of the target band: 4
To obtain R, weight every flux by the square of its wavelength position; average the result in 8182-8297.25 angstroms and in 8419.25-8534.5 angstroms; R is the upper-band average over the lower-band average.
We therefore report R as 0.98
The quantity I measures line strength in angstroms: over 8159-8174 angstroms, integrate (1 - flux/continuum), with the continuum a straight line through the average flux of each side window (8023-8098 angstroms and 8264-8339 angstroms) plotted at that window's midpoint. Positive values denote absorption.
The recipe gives 0.20 angstroms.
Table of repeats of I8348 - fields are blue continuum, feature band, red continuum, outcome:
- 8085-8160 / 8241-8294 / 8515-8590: -0.02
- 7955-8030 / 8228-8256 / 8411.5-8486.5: -0.05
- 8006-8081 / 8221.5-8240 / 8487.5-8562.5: -0.08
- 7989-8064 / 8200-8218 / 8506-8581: 0.01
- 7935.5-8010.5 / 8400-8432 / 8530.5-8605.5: -0.05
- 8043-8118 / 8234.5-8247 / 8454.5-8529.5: -0.05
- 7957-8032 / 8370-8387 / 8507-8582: -0.04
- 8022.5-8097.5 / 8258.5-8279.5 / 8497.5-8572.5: -0.10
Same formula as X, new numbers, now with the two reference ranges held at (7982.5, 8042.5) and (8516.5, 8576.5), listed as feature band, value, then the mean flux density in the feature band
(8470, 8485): -1.0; 3.87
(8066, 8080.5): -0.4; 4.09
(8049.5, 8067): -1.4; 4.3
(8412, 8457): -2.4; 3.86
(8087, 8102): -0.5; 4.07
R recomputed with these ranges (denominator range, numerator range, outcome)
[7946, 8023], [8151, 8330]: 1.07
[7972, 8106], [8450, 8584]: 1.01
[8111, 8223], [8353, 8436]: 1.02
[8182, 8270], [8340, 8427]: 1.01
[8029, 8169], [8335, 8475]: 1.01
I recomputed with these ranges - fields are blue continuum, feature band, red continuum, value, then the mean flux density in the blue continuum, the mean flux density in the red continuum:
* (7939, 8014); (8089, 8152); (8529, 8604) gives -3.07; 4.05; 3.69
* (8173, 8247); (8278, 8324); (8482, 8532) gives -1.63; 4.02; 3.74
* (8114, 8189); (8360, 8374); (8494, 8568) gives -0.81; 4.15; 3.58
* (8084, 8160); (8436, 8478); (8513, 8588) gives -0.82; 4.18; 3.62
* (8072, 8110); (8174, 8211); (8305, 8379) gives 0.78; 4.13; 3.97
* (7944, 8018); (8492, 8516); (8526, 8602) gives 0.08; 4.05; 3.67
